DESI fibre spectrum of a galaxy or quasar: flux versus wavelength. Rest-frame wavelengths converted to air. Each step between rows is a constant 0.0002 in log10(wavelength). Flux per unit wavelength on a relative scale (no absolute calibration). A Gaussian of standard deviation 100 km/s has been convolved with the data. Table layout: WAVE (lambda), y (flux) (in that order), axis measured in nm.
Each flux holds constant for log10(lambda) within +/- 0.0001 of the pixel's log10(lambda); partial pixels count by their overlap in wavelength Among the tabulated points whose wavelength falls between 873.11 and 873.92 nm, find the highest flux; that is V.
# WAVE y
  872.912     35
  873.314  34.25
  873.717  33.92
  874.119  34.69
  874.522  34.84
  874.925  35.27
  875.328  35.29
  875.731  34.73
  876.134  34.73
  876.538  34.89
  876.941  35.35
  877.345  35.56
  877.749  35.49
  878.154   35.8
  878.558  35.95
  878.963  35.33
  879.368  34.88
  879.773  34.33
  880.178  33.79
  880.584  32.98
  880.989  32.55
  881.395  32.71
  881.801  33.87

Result 34.25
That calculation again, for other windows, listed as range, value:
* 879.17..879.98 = 34.88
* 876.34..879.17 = 35.95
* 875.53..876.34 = 34.73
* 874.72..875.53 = 35.29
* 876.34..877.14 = 35.35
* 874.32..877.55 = 35.56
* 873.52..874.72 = 34.84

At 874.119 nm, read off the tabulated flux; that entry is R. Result 34.69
